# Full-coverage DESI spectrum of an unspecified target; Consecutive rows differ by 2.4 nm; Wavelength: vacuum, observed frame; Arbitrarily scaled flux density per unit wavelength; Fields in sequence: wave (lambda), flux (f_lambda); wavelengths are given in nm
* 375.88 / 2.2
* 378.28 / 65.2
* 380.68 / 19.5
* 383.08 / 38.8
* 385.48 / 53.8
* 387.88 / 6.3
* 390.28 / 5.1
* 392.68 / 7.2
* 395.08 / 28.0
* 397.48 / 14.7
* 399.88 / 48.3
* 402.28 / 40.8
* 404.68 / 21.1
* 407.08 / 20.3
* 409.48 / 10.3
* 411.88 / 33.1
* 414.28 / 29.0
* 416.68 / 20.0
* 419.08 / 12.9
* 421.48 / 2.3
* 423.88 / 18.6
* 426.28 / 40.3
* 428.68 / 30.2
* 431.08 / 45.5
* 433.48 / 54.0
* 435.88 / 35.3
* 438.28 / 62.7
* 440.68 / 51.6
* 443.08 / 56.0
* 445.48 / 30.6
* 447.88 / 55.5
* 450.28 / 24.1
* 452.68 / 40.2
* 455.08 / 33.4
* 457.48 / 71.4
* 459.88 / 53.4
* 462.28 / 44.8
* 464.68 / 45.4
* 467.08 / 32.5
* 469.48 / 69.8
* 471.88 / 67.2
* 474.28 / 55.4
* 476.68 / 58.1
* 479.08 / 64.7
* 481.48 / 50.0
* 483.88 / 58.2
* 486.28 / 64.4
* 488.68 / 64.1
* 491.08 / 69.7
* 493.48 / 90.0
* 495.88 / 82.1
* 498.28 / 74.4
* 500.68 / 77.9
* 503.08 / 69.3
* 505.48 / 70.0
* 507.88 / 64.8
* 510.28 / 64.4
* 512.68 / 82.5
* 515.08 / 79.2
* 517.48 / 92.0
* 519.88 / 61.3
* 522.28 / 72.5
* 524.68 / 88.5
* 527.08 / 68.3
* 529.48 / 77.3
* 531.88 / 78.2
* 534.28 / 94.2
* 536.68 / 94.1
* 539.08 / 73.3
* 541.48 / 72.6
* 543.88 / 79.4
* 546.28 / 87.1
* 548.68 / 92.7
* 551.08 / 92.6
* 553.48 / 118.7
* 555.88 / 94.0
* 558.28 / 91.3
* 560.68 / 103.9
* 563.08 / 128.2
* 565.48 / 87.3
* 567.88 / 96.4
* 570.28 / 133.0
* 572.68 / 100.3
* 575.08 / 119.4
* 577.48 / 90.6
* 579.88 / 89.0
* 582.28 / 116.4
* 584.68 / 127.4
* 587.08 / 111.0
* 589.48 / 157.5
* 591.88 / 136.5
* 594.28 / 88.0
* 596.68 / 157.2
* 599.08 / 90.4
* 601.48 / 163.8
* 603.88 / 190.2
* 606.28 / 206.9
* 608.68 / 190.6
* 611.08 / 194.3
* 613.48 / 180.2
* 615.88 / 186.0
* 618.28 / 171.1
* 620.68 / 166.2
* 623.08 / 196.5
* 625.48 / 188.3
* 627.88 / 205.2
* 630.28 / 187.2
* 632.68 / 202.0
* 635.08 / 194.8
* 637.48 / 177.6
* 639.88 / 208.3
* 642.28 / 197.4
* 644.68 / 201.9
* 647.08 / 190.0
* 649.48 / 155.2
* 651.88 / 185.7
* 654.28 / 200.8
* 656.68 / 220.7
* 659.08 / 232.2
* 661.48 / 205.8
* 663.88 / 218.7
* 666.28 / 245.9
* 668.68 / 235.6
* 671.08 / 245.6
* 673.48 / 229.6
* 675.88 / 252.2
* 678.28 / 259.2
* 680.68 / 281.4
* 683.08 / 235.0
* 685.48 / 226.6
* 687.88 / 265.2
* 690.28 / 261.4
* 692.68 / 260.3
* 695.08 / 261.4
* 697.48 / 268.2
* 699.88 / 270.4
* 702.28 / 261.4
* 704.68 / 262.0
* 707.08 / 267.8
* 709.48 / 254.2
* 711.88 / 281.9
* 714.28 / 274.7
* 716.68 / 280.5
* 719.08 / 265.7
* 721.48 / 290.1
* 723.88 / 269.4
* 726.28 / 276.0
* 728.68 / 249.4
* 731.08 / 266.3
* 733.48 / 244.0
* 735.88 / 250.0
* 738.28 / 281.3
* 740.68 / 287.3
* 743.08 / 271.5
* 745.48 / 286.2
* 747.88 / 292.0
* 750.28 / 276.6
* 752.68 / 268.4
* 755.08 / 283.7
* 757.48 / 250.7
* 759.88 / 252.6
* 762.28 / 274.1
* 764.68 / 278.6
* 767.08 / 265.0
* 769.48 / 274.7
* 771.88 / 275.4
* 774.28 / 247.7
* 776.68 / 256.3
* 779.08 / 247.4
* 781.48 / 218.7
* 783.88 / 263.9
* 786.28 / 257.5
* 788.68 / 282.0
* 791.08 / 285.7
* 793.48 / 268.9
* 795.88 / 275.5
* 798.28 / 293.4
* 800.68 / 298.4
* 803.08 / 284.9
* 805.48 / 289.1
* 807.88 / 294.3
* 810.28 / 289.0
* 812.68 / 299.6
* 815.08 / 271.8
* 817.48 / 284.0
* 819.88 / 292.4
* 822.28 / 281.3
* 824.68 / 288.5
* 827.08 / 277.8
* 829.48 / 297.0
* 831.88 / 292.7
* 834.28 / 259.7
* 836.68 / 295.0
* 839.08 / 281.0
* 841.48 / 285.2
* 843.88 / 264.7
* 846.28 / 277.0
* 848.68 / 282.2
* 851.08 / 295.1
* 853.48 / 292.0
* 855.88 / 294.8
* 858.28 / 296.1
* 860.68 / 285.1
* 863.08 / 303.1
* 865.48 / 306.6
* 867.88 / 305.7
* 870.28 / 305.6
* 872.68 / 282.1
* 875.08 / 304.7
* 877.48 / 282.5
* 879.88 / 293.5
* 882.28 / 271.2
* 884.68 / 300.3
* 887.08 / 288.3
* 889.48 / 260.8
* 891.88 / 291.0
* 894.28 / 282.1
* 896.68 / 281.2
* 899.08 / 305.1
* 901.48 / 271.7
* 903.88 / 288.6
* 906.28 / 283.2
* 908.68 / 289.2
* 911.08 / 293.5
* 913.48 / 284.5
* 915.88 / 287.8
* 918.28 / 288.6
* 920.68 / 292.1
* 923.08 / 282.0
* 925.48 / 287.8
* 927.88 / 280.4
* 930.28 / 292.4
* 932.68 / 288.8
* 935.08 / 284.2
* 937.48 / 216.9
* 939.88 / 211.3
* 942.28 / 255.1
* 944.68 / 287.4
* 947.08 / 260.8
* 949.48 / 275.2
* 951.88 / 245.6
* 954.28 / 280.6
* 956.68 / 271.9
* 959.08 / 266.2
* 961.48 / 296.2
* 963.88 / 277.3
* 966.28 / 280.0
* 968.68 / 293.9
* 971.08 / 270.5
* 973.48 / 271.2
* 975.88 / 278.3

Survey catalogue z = 0.51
